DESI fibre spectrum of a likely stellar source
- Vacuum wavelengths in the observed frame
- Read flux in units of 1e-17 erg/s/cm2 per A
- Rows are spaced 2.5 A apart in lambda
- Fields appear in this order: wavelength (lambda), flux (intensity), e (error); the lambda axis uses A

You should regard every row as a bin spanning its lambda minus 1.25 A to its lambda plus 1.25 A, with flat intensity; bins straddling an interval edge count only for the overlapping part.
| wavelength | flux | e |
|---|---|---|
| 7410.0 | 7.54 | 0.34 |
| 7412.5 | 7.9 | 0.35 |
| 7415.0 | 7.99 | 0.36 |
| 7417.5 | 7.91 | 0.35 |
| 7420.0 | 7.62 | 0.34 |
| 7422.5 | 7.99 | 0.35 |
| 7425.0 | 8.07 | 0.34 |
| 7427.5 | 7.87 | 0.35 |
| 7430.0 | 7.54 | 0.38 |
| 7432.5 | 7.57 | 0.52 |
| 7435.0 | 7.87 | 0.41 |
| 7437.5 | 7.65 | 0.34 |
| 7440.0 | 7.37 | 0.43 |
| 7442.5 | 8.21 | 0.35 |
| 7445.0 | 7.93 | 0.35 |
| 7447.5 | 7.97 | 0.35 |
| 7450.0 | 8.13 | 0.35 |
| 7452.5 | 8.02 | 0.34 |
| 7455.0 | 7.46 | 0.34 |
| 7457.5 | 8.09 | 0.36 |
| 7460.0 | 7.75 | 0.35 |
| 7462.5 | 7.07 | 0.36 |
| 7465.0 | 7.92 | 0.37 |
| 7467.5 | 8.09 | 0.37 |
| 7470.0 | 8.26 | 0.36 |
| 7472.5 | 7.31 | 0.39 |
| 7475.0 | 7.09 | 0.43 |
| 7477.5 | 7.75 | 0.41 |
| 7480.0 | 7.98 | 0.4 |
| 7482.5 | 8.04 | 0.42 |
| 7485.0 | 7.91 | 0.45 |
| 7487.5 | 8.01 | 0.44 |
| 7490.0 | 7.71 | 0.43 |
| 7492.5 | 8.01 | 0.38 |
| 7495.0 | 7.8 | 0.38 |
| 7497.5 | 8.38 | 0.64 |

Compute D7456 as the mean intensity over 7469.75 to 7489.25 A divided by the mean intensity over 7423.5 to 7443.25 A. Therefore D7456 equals 1.00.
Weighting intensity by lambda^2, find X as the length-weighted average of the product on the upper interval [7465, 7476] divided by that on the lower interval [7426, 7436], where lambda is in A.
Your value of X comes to 1.01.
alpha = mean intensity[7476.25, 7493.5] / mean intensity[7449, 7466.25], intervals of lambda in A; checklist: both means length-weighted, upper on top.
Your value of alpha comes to 1.0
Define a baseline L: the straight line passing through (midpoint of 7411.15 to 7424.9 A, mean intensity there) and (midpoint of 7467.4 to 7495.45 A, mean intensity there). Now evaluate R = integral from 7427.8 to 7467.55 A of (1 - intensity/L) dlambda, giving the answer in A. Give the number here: 0.4 A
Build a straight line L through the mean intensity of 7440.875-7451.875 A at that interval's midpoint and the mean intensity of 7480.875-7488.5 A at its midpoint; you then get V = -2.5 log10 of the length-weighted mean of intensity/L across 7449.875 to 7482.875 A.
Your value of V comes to 0.03 mag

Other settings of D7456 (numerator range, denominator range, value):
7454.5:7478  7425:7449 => 0.99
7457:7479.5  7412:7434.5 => 0.98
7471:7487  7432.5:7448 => 0.99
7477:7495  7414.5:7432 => 1.01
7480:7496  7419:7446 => 1.02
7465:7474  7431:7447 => 1.01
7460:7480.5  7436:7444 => 0.99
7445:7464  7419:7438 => 1.00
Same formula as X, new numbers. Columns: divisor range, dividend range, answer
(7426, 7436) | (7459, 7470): 1.02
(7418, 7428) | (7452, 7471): 1.00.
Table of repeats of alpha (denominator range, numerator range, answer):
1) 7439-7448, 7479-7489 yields 1.01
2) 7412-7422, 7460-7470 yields 0.99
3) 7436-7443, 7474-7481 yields 0.99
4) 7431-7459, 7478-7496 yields 1.01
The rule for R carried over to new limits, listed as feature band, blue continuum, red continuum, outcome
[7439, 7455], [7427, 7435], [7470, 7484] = -0.48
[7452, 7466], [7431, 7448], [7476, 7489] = 0.26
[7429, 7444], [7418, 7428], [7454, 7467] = 0.21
